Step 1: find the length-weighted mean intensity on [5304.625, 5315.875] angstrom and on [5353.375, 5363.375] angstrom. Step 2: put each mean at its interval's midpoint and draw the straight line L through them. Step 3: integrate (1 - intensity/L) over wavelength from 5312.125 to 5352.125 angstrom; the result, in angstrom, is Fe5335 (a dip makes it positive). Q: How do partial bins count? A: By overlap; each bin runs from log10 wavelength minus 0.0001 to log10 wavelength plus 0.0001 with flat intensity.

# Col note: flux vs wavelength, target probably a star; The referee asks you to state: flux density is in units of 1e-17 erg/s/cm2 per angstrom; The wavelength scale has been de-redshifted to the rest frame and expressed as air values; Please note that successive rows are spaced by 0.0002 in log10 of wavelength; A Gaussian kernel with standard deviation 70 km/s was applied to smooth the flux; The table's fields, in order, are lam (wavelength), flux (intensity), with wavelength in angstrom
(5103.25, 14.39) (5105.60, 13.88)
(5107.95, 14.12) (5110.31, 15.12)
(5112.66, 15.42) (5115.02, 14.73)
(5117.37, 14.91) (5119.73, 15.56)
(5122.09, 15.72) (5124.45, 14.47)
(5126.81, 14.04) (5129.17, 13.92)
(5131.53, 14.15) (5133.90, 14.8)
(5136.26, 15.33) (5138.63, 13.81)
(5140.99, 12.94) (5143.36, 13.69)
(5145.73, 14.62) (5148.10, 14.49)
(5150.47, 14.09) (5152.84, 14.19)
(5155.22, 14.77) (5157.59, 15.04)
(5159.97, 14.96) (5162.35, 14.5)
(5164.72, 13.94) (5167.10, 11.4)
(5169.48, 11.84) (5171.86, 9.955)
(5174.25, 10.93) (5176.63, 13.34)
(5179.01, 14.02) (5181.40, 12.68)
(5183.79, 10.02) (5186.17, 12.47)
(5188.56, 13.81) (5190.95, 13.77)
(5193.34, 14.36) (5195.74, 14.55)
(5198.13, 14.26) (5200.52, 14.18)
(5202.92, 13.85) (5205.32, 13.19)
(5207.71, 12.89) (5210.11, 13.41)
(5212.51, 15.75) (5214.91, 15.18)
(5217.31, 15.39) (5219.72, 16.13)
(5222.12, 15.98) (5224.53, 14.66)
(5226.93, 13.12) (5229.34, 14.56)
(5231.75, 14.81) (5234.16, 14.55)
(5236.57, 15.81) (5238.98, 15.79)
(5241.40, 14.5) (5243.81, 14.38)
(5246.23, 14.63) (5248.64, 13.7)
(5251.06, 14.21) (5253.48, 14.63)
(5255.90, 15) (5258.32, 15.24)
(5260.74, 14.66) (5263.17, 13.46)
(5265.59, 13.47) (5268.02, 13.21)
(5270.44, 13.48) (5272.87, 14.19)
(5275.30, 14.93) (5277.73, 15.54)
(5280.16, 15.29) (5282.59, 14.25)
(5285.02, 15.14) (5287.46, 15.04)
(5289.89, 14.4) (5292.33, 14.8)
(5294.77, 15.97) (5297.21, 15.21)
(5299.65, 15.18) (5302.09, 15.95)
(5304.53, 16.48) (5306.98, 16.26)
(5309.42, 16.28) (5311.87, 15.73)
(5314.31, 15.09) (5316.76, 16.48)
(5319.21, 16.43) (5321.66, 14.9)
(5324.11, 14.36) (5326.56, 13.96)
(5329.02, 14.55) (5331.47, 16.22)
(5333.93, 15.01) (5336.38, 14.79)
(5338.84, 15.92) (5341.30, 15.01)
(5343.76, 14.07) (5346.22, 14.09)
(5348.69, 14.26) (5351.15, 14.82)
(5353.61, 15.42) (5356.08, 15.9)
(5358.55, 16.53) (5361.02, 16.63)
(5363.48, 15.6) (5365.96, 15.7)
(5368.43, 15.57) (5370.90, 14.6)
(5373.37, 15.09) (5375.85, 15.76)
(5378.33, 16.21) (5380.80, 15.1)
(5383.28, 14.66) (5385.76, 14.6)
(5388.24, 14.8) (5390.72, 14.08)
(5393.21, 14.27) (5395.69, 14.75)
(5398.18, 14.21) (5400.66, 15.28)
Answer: 2.50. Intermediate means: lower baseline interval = 15.9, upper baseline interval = 16.1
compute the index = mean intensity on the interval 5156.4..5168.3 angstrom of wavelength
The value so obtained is 14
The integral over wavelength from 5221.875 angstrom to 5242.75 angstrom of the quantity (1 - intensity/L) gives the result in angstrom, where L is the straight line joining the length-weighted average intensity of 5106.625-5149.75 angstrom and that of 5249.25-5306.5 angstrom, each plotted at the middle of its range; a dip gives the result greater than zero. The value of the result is -0.1 angstrom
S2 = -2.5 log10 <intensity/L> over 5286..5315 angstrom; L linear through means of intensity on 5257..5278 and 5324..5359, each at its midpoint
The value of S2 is -0.072 mag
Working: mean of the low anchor 14.2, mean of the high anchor 15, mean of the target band 15.5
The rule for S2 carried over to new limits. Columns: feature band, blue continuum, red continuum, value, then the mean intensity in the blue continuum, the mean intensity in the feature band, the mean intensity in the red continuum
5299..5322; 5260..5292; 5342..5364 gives -0.082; 14.4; 15.9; 15.2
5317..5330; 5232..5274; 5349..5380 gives 0.014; 14.4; 15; 15.6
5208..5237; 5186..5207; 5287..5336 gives -0.048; 13.9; 14.9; 15.4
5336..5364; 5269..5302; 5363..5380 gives 0.006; 14.9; 15.3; 15.5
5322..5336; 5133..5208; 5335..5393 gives 0.003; 13.5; 14.8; 15.2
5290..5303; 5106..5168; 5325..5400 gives -0.031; 14.4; 15.3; 15.1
